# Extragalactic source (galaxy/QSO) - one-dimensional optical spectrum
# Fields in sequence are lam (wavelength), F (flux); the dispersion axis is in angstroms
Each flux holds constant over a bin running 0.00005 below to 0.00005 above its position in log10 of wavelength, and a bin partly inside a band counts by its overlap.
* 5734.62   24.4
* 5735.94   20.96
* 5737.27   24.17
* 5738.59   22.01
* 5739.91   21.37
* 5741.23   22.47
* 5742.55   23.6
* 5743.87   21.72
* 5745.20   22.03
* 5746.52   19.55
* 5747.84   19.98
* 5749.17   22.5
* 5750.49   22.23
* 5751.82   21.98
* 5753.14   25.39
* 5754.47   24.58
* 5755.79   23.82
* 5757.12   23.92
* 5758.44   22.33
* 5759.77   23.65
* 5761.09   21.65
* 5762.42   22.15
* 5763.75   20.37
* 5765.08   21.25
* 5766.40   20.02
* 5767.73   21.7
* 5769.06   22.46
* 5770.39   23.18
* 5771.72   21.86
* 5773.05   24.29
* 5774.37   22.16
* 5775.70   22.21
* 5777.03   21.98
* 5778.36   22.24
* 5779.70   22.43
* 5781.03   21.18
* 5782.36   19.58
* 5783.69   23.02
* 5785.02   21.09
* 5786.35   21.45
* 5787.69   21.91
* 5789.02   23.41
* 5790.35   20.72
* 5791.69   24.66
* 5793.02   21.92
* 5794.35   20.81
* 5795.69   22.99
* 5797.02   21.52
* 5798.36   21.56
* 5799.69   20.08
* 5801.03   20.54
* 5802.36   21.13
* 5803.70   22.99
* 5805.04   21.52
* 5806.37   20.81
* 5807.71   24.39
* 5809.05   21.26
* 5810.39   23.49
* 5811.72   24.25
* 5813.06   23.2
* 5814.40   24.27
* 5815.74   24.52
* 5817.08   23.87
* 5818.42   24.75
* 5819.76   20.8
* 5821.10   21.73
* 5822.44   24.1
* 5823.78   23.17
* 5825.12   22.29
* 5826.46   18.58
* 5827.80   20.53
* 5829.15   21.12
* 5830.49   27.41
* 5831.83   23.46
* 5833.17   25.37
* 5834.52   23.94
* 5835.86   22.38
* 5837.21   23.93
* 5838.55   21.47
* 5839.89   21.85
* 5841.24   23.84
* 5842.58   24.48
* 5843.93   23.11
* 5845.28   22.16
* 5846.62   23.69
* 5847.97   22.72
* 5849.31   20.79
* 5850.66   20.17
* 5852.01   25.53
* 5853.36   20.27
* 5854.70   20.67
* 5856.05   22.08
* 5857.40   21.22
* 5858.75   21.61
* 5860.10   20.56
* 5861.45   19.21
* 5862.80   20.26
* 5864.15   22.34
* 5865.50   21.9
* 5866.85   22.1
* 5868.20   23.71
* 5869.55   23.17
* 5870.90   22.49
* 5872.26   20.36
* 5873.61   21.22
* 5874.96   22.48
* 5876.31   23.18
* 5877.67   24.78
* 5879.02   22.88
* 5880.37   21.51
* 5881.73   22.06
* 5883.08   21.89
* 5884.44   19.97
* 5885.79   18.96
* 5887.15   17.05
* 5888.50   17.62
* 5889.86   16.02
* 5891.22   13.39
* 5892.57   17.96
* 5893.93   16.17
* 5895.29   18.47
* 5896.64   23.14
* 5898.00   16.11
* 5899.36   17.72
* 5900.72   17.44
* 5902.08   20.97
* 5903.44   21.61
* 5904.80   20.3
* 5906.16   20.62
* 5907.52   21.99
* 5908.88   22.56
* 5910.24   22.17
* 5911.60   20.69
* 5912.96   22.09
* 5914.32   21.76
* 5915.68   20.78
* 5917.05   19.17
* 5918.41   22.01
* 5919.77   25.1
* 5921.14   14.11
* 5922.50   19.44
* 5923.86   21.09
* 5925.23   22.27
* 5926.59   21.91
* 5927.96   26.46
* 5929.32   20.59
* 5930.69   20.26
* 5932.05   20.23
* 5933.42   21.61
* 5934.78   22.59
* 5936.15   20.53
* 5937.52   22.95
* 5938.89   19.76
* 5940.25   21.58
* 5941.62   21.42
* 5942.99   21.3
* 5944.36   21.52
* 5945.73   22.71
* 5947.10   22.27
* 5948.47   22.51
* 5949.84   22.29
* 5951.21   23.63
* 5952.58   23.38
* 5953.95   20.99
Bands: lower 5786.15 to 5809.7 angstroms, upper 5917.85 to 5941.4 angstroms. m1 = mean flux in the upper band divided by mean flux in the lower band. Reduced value 1.0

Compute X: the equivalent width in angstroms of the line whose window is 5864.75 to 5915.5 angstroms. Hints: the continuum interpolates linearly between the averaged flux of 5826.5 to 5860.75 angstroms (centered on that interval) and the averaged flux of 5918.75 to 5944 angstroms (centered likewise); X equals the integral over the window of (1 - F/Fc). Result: 3.2 angstroms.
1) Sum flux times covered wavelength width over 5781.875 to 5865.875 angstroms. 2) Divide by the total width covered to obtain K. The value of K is 22.3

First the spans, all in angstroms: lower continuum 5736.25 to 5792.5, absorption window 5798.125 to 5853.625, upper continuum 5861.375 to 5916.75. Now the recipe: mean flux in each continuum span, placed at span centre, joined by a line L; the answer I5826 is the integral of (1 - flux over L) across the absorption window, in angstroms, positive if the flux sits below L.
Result -3.4 angstroms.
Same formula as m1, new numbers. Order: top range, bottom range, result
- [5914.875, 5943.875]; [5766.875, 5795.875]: 0.96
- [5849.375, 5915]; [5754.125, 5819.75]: 0.93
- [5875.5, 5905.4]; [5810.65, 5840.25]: 0.85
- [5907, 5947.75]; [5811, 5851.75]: 0.93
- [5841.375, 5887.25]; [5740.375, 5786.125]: 0.99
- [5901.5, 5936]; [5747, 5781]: 0.95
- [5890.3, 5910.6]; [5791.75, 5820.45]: 0.86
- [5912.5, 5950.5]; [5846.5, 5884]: 0.98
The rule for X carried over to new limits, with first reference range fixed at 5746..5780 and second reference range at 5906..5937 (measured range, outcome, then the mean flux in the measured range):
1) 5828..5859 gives -1.3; 22.7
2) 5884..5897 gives 2.3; 17.7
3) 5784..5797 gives 0.0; 22.1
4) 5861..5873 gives -0.1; 21.8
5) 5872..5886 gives -0.2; 21.9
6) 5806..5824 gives -1.0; 23.2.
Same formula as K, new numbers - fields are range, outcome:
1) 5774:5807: 21.8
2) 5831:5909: 21.2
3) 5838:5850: 22.7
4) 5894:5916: 20.4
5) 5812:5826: 23.2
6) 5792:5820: 22.5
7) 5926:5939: 21.8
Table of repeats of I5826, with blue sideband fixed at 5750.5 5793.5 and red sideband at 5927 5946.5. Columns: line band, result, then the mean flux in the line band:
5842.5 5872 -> 0.1 angstroms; 21.9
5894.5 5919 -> 1.4 angstroms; 20.5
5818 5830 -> 0.1 angstroms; 21.9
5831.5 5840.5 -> -0.5 angstroms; 23.2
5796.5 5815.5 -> -0.1 angstroms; 22.3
